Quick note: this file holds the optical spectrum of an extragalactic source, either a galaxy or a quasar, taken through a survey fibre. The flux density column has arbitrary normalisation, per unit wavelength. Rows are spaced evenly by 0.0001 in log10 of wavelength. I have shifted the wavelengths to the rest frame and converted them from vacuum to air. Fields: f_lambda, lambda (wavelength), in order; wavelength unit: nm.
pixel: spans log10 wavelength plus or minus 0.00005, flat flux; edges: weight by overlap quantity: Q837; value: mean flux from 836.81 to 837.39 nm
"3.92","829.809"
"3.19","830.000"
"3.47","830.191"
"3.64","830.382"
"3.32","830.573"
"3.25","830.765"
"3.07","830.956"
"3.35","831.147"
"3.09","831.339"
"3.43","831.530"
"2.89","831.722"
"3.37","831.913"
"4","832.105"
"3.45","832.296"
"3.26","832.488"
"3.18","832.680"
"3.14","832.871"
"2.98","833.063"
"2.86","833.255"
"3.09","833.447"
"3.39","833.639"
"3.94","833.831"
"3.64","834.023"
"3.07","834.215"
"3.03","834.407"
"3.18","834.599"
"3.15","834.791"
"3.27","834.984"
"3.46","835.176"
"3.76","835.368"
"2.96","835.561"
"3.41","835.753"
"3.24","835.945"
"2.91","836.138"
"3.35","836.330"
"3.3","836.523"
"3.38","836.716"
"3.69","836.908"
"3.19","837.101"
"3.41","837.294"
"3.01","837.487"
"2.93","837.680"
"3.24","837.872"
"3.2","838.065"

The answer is 3.43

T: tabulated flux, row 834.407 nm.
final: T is 3.03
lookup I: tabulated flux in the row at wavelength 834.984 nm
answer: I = 3.27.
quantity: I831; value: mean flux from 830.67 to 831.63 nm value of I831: 3.24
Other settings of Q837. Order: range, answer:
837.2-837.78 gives 3.12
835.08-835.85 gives 3.4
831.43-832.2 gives 3.42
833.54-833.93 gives 3.66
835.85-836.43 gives 3.17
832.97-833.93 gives 3.25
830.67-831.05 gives 3.16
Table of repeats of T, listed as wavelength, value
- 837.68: 2.93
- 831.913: 3.37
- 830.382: 3.64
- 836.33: 3.35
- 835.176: 3.46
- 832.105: 4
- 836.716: 3.38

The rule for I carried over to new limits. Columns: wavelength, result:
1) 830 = 3.19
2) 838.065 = 3.2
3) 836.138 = 2.91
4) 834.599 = 3.18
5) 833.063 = 2.98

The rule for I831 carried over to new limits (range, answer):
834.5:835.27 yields 3.26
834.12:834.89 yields 3.11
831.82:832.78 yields 3.45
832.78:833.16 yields 3.06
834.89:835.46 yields 3.5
